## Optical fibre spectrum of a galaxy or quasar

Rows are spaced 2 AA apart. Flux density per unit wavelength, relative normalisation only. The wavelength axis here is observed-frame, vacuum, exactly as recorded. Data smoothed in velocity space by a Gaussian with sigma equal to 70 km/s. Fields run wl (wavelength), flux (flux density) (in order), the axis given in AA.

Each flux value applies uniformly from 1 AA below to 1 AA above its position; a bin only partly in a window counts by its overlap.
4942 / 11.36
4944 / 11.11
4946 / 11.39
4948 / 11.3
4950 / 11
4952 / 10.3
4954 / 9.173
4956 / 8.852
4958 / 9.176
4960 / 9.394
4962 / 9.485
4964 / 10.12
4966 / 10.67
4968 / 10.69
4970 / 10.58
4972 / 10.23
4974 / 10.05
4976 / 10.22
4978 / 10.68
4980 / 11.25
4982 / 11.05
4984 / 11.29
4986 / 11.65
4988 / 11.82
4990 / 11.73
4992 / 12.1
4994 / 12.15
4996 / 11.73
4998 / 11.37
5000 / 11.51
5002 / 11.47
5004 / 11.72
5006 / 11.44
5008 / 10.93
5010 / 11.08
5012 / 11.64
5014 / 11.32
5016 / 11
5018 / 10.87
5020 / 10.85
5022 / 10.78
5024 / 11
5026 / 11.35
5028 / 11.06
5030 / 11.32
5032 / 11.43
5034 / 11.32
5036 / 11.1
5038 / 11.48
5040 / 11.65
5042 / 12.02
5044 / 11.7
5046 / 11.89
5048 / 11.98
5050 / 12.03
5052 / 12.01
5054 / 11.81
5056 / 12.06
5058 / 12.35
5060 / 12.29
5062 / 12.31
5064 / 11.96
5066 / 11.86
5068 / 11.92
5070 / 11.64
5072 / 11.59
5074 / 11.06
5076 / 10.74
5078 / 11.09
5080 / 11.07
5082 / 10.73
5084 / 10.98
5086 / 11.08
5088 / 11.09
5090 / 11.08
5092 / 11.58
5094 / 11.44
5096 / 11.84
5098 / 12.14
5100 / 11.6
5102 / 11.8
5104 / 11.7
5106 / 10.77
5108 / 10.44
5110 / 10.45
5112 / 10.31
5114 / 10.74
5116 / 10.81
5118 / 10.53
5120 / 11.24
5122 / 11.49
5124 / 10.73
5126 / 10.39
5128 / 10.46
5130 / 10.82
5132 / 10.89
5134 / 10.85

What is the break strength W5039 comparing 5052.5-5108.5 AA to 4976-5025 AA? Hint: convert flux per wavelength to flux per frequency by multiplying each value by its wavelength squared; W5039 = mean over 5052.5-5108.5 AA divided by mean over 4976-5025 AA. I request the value 1.05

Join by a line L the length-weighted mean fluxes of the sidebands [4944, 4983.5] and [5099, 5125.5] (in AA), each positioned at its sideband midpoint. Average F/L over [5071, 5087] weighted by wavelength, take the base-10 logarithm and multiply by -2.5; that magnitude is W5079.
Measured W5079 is -0.022 mag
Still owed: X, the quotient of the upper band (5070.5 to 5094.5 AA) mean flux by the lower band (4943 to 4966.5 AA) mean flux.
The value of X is 1.1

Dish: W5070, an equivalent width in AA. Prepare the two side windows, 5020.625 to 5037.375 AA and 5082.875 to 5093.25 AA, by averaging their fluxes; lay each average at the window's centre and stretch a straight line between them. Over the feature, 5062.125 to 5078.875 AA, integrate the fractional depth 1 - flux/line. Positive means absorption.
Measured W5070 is -0.54 AA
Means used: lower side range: 11.2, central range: 11.5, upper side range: 11.2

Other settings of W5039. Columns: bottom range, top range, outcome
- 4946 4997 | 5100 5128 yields 1.08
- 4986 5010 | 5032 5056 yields 1.03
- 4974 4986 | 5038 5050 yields 1.11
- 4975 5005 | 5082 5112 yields 1.02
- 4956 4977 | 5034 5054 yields 1.21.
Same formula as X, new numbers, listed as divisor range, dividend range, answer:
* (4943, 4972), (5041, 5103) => 1.14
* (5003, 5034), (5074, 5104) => 1.01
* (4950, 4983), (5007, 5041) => 1.10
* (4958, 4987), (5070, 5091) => 1.06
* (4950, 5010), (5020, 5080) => 1.07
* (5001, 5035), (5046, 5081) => 1.05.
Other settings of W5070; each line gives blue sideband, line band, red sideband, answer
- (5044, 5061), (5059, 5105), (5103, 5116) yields -0.6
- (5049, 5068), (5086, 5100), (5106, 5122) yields -0.4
